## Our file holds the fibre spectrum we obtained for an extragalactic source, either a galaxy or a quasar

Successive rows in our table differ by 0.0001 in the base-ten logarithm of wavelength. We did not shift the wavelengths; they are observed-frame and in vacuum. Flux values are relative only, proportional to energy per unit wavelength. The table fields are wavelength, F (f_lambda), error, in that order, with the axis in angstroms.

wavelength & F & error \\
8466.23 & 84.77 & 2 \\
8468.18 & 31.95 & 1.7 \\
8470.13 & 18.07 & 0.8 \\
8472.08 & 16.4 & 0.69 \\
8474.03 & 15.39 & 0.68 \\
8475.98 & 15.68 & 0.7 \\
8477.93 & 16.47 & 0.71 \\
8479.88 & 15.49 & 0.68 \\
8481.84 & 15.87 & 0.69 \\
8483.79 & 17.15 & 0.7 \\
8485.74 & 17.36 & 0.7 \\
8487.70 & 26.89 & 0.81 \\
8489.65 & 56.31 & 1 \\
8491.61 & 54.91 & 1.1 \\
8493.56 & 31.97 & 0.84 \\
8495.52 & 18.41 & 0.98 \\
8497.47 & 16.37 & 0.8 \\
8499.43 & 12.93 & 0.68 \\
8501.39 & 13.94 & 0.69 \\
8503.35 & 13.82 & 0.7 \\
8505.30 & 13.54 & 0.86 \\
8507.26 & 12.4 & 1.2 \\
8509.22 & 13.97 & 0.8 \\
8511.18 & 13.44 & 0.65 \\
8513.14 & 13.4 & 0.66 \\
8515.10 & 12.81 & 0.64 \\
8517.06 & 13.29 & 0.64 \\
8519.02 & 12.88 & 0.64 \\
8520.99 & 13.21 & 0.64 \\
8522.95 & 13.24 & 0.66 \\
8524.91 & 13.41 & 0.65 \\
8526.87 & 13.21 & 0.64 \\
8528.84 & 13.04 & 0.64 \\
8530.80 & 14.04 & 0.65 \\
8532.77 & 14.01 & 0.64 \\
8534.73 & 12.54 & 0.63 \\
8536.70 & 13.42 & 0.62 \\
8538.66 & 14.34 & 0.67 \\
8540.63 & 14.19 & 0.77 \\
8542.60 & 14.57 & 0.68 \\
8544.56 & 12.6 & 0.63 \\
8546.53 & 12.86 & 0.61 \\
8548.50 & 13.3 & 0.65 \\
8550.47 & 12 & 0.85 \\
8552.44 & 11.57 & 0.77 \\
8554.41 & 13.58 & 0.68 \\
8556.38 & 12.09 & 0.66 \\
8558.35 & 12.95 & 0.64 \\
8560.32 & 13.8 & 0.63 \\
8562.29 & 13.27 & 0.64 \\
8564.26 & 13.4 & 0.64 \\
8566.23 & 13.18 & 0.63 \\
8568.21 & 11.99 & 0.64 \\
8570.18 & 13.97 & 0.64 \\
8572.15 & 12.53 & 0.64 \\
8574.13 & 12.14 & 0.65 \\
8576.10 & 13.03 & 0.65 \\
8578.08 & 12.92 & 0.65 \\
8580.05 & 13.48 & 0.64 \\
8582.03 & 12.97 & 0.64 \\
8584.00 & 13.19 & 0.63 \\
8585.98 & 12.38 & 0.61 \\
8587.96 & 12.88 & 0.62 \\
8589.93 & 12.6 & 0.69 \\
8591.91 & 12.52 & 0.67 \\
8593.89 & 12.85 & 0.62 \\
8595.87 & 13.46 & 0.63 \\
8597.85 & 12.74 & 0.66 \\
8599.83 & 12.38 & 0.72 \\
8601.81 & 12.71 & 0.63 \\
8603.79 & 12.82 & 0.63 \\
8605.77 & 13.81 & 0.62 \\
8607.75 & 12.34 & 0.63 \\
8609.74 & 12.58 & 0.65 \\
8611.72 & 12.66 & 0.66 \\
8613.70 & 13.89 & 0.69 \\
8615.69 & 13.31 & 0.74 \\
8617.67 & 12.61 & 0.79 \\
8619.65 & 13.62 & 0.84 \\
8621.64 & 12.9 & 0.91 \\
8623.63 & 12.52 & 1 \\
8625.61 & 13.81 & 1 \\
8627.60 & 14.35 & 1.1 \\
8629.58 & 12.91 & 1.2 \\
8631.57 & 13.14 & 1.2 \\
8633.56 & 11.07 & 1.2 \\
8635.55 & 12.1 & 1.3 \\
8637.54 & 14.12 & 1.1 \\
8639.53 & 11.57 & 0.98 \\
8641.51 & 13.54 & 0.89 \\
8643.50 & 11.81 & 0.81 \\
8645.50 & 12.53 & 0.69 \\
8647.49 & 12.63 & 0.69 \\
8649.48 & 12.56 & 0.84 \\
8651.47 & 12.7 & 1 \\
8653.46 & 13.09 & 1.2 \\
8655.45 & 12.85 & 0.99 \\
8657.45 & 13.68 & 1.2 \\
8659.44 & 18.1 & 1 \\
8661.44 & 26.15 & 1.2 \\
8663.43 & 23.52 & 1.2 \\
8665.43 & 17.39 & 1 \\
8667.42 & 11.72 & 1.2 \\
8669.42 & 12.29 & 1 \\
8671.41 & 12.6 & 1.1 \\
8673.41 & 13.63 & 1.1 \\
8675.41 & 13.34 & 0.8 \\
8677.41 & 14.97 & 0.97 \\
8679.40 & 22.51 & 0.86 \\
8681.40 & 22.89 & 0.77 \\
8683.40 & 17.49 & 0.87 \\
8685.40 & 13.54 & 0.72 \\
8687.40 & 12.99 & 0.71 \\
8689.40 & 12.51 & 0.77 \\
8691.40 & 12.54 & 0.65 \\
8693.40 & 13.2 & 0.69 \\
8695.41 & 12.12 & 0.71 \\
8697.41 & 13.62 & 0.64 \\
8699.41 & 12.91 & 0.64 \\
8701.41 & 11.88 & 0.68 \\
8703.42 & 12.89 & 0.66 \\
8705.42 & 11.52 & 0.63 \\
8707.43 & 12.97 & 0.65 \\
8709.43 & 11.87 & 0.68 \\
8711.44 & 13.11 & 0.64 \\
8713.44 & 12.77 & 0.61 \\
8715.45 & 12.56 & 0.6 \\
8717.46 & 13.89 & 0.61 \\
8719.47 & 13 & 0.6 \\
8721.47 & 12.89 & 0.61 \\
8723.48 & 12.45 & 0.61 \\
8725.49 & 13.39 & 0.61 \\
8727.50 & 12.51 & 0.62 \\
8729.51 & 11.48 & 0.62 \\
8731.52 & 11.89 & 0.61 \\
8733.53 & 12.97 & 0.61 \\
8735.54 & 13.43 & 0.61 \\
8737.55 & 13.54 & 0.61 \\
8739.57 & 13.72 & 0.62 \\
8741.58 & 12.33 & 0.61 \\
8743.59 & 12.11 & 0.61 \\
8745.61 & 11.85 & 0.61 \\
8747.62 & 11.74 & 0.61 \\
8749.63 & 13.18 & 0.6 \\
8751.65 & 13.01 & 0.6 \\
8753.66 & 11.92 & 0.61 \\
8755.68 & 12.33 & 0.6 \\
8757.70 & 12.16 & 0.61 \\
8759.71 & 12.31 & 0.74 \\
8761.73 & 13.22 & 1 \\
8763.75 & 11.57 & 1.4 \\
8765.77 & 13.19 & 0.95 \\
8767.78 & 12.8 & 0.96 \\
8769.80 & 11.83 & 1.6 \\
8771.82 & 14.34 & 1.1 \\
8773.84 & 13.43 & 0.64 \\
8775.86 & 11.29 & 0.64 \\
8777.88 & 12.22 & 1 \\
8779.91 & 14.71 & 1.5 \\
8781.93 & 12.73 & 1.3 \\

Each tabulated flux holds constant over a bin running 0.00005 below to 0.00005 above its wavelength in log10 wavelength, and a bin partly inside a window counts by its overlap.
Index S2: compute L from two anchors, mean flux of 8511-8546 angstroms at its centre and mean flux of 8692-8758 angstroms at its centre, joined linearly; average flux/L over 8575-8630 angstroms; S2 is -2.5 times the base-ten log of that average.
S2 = 0.01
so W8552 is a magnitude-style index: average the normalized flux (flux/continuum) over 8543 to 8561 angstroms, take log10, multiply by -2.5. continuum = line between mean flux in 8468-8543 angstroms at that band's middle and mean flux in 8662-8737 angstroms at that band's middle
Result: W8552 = 0.29 mag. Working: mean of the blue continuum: 17.7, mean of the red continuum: 13.9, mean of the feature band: 12.8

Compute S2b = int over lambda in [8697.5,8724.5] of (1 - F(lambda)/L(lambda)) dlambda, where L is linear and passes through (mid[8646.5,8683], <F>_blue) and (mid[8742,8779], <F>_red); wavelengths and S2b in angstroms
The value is 2.96 angstroms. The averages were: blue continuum 16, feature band 12.7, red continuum 12.5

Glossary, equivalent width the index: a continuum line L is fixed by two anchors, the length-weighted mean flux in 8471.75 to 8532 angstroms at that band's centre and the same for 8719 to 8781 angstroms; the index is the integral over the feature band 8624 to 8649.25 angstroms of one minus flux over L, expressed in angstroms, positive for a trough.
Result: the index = 3.9 angstroms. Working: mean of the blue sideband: 18.1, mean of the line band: 12.8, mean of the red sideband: 12.7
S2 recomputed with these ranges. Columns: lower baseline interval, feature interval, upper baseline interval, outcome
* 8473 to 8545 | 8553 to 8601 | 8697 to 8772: 0.227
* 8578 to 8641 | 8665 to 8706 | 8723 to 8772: -0.118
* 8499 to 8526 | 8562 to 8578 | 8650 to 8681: 0.111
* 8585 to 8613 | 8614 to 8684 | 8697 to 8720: -0.143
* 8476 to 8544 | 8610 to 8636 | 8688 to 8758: 0.150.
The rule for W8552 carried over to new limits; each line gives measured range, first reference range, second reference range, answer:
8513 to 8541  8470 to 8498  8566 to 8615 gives 0.40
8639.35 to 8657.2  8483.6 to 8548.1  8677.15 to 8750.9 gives 0.16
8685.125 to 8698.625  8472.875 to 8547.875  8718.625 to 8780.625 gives 0.07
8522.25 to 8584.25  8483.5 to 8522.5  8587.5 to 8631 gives 0.25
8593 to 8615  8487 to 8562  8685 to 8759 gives 0.16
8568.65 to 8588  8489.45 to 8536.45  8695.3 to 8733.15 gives 0.21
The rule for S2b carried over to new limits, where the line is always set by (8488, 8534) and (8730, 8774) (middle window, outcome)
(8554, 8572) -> 4.2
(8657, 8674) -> -2.4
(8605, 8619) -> 2.5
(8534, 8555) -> 5.2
